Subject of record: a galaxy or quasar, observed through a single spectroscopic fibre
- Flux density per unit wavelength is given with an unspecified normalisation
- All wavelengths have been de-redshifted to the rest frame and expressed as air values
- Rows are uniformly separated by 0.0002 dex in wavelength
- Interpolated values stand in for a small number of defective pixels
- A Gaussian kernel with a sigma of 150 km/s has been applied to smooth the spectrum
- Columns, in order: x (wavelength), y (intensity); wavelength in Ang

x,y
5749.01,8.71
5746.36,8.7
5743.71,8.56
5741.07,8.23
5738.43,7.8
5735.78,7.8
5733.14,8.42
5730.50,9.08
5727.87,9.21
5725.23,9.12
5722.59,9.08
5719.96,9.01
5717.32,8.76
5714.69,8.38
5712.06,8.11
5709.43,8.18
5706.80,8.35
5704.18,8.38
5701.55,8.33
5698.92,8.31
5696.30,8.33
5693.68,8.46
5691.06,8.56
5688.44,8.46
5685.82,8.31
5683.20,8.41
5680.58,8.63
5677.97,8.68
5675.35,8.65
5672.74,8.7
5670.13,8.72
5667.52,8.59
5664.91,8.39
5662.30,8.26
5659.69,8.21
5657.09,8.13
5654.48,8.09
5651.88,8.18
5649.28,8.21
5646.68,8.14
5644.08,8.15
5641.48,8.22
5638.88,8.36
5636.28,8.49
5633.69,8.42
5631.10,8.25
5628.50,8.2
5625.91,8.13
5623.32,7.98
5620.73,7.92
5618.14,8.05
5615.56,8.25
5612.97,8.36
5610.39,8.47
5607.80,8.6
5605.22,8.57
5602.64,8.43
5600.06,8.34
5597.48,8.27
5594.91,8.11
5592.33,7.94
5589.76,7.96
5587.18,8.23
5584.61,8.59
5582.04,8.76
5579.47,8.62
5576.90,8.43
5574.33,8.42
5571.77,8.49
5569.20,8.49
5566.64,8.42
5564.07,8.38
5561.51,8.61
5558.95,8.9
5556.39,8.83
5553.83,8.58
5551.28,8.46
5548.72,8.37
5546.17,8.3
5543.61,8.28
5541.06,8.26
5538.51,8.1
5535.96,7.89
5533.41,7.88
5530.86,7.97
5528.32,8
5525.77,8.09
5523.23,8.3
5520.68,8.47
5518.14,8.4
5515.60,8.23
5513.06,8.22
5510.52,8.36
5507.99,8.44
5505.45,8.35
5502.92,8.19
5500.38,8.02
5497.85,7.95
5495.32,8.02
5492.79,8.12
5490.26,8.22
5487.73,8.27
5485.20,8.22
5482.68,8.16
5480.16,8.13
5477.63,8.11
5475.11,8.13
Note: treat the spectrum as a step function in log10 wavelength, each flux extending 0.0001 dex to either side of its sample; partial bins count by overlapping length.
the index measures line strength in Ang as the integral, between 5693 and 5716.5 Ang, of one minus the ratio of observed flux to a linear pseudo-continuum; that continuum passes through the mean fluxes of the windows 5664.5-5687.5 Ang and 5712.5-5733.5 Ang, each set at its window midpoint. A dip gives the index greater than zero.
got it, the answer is 1.2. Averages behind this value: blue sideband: 8.57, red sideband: 8.87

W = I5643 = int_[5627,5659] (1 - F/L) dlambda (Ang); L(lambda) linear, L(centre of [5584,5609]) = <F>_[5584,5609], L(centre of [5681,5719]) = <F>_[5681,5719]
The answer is 0.4 Ang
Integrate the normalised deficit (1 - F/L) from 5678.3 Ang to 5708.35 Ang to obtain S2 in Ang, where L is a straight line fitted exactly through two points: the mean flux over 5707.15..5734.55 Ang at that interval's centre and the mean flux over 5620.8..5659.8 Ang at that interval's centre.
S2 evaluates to 0.4 Ang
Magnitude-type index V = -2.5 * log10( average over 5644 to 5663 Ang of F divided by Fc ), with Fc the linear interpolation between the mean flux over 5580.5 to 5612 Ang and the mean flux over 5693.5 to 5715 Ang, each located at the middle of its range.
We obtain 0.02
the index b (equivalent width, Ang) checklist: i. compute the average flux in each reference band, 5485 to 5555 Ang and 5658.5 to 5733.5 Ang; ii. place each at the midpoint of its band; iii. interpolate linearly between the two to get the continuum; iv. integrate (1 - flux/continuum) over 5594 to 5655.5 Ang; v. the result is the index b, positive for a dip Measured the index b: 1.2 Ang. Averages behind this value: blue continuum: 8.21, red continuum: 8.56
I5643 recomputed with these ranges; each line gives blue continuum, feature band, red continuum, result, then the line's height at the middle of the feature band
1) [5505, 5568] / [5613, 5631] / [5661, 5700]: 0.7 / 8.43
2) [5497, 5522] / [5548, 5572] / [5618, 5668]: -0.9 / 8.25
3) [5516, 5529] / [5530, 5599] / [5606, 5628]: -0.9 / 8.24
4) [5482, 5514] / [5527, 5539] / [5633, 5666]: 0.4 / 8.21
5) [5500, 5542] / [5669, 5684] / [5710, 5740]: -0.2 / 8.5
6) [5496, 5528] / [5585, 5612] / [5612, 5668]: -0.3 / 8.23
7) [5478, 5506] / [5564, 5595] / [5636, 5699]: -0.4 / 8.26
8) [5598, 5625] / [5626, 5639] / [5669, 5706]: 0.0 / 8.35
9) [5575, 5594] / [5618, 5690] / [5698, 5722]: 0.7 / 8.41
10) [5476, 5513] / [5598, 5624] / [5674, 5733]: 0.3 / 8.4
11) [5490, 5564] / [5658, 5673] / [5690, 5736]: 0.1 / 8.49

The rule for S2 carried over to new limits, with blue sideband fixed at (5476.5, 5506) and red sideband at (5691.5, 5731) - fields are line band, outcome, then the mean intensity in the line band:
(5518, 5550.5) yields 0.2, 8.17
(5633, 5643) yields 0.1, 8.36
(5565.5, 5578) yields -0.2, 8.45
